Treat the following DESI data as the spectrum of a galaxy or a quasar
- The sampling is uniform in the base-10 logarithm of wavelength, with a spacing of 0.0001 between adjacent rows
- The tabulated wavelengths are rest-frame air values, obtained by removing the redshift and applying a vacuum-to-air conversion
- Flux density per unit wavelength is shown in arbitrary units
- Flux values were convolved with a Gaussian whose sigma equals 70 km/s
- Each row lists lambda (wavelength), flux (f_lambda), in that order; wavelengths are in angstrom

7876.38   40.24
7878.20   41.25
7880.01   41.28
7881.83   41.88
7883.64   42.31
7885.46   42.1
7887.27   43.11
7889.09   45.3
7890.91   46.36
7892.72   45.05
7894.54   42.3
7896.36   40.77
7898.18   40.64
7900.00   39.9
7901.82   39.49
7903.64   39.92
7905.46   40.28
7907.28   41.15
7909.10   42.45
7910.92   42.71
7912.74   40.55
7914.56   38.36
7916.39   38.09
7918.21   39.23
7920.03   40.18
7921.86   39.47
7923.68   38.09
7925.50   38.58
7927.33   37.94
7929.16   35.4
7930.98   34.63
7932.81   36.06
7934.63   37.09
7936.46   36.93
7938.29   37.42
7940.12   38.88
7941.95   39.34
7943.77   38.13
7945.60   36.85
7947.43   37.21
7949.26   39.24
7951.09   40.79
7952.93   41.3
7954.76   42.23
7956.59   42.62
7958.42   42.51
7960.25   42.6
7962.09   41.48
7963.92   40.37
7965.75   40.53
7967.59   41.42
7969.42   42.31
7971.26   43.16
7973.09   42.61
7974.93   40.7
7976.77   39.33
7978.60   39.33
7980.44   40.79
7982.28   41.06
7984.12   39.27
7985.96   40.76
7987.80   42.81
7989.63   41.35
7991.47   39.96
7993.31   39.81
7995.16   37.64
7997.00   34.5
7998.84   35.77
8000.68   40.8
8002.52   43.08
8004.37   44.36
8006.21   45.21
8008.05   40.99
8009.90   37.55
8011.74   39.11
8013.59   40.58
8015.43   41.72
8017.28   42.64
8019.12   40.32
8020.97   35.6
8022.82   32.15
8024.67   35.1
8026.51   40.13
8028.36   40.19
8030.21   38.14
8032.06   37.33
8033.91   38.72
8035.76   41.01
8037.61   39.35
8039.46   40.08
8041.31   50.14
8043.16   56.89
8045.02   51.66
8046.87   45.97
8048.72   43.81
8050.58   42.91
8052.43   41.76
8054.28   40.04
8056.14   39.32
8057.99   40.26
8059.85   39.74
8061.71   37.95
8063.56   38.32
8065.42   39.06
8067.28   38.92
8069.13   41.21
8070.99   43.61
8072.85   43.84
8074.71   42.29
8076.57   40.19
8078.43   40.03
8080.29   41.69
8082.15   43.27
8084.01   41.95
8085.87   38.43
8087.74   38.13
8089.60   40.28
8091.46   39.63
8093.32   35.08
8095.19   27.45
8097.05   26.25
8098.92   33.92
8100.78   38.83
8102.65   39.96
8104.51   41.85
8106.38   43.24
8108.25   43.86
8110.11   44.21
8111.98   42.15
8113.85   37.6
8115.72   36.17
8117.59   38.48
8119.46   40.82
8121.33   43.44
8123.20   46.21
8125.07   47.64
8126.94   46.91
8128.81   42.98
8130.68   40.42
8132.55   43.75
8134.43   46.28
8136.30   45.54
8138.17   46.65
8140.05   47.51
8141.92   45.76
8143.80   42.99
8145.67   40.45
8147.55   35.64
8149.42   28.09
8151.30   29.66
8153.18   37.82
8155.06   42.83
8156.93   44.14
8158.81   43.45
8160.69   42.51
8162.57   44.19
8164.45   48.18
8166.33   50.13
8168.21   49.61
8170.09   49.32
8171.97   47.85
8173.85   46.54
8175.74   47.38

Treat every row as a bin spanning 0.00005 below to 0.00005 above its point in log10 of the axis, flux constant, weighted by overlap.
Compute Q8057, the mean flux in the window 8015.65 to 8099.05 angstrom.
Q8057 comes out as 40.2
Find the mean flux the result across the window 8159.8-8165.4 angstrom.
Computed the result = 45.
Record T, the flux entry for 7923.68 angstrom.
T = 38.09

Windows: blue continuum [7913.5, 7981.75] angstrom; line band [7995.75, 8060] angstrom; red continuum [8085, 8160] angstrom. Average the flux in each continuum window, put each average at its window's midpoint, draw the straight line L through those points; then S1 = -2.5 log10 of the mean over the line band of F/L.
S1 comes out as -0.03 mag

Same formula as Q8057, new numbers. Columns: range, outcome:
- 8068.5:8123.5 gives 39.7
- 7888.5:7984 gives 40.1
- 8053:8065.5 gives 39.3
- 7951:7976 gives 41.8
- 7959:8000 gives 40.4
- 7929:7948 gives 37.2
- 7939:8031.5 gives 40.1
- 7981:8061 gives 40.9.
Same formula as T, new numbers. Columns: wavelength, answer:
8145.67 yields 40.45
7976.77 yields 39.33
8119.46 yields 40.82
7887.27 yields 43.11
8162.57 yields 44.19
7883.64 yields 42.31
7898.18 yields 40.64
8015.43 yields 41.72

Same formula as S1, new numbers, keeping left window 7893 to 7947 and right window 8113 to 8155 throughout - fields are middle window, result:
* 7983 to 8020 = -0.01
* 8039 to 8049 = -0.20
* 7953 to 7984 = -0.05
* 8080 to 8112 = 0.06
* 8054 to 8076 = 0.01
